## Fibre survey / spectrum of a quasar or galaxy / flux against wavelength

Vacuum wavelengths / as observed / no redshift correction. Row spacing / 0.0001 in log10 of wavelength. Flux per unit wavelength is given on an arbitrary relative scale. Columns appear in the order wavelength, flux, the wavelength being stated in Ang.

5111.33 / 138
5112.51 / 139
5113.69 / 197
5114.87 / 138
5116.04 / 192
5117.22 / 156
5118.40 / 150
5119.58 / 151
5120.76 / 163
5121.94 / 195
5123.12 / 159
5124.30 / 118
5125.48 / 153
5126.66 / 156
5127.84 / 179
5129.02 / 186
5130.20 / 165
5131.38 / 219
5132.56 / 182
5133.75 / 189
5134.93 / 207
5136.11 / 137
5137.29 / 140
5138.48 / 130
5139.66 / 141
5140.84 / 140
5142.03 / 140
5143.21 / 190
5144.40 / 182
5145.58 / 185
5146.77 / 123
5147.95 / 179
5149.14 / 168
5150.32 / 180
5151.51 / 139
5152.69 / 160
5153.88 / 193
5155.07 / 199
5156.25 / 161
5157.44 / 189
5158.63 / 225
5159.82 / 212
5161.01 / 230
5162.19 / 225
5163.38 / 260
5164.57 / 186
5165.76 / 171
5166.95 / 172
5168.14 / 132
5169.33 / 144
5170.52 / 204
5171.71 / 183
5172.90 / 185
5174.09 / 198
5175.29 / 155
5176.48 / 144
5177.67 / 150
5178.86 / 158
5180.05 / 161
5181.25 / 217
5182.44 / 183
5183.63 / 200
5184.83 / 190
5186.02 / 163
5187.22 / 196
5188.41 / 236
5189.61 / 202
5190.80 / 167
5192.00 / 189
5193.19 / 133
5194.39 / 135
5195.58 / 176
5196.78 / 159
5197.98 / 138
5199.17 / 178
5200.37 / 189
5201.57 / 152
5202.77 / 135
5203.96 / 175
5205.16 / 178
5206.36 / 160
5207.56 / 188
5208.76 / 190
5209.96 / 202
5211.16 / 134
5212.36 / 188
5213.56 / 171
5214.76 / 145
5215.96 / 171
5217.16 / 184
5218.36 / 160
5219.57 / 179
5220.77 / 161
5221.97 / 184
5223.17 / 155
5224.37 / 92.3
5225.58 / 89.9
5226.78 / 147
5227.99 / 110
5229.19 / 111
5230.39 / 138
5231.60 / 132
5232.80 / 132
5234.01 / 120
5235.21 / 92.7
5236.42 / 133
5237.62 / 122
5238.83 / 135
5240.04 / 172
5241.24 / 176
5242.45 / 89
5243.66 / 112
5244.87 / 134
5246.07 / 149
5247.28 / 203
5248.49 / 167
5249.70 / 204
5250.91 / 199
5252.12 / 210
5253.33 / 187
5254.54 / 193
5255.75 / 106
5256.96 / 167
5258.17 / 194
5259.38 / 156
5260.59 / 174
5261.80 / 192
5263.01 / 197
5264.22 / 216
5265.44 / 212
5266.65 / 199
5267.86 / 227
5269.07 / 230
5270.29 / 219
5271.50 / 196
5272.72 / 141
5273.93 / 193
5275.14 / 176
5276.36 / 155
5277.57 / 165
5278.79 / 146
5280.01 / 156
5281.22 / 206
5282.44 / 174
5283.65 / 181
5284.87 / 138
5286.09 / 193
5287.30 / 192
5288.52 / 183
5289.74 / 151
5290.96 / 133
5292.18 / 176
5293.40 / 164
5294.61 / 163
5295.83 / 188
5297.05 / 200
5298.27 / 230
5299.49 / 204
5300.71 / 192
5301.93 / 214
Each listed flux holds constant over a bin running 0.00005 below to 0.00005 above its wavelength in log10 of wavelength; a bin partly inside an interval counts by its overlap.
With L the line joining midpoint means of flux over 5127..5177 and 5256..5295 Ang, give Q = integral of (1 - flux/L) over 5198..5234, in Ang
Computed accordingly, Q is 4.6 Ang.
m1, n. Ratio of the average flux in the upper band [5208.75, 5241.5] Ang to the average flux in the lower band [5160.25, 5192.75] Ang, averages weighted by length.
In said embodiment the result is 0.79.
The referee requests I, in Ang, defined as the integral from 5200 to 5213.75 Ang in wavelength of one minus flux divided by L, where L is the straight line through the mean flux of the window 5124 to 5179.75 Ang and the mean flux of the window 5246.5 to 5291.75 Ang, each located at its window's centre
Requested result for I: 0.5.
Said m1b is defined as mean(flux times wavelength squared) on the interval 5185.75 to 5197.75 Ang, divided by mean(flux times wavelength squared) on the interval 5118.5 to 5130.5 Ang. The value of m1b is 1.1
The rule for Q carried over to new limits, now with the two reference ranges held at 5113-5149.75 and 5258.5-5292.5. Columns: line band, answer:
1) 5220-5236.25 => 4.4 Ang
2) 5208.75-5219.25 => 0.2 Ang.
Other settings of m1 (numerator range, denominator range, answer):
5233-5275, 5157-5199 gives 0.94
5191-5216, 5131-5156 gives 0.99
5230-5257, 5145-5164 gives 0.80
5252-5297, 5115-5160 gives 1.07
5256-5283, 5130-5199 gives 1.05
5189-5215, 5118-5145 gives 1.02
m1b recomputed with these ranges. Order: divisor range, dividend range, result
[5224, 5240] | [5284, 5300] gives 1.49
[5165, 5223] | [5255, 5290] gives 1.08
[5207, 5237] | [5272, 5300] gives 1.20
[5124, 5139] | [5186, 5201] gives 1.07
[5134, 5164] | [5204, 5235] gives 0.88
